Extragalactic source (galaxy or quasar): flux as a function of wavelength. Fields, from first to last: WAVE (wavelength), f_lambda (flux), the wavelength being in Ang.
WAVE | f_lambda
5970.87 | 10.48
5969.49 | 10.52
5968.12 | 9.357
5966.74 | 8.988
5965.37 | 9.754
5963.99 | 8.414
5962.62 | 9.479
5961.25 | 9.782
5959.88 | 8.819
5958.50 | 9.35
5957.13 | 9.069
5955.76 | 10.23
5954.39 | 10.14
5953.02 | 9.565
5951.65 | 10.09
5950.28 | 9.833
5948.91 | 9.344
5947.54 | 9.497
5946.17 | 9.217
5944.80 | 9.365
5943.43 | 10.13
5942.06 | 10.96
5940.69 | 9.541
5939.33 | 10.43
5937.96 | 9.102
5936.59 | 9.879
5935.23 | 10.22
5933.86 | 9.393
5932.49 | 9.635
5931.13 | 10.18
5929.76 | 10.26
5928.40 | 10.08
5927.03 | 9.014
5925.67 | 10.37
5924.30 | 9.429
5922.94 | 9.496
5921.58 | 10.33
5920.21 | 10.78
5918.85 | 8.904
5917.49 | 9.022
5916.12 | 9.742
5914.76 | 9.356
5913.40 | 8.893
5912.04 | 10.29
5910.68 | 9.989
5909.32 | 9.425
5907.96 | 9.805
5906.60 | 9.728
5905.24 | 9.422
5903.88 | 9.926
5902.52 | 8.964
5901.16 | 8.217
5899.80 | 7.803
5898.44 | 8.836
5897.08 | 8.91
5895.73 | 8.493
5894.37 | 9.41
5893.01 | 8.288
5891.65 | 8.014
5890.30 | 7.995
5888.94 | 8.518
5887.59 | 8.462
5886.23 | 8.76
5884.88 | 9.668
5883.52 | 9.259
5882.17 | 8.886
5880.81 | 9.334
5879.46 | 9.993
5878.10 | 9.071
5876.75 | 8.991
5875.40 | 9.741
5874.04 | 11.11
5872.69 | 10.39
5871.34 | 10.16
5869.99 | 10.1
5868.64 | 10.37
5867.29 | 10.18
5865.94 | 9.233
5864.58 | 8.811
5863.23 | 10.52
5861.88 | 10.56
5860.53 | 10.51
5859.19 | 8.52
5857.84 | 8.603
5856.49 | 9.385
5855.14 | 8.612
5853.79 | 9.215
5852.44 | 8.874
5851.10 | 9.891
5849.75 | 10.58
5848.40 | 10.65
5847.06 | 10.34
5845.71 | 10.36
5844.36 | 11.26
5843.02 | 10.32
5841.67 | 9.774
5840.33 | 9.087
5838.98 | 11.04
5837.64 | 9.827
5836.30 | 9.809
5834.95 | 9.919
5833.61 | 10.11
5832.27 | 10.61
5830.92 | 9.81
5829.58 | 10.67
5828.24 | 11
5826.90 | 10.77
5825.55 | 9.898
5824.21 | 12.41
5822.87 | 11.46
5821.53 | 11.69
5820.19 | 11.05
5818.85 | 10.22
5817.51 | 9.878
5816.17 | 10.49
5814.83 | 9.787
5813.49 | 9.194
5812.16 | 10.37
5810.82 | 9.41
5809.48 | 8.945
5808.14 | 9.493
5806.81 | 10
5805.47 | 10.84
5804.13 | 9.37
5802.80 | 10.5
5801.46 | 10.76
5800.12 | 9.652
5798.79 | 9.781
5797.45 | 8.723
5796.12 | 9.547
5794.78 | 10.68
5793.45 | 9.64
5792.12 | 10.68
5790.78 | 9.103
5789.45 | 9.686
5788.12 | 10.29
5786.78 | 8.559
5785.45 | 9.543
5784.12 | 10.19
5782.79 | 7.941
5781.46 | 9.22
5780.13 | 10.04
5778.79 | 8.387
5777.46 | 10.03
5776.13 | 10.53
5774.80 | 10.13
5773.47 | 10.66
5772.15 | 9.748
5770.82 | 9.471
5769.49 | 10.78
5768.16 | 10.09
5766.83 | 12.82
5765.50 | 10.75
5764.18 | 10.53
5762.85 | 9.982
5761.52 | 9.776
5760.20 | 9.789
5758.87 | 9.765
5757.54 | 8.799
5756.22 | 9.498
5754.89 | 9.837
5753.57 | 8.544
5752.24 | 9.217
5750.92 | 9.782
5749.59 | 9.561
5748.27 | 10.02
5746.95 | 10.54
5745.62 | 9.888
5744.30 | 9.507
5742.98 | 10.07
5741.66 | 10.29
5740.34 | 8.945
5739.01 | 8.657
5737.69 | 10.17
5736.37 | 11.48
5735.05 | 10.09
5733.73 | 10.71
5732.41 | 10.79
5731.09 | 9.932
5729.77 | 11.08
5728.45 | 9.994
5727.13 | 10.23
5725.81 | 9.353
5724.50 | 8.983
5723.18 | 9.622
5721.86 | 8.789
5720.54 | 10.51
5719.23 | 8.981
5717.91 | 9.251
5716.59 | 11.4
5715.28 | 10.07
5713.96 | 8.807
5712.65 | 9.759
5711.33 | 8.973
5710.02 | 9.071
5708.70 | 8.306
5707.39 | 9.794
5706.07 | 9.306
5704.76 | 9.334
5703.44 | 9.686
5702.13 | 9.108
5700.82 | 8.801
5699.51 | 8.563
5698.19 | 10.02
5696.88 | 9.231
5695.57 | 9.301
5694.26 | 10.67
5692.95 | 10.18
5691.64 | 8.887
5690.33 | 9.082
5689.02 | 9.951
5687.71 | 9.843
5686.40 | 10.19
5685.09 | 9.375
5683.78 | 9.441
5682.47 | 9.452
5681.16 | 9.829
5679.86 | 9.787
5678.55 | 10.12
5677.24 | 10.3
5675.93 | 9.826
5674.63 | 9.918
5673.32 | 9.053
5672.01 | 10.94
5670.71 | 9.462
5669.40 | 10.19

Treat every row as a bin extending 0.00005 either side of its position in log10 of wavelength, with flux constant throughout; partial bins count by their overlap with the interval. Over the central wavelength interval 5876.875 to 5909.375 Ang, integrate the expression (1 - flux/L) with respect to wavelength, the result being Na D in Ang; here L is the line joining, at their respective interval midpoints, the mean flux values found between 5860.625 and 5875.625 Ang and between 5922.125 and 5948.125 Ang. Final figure 3.4 Ang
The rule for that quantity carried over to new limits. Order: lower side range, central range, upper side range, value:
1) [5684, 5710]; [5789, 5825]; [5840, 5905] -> -2.6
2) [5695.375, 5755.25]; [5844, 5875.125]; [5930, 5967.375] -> -0.8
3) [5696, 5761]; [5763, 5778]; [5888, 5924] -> -1.5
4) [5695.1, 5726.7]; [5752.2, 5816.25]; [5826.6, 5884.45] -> -1.2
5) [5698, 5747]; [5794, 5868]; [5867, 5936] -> -4.0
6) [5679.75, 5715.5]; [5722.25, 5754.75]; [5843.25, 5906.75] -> -1.5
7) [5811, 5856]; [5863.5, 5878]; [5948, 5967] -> 0.2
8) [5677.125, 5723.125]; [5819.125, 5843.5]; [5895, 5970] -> -2.5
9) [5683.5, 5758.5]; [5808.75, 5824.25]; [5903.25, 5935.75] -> -1.0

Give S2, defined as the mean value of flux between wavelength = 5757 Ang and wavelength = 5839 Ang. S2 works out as 10.1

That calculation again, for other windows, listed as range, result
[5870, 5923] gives 9.3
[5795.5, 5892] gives 9.88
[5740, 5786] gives 9.86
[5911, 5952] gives 9.76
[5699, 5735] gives 9.61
